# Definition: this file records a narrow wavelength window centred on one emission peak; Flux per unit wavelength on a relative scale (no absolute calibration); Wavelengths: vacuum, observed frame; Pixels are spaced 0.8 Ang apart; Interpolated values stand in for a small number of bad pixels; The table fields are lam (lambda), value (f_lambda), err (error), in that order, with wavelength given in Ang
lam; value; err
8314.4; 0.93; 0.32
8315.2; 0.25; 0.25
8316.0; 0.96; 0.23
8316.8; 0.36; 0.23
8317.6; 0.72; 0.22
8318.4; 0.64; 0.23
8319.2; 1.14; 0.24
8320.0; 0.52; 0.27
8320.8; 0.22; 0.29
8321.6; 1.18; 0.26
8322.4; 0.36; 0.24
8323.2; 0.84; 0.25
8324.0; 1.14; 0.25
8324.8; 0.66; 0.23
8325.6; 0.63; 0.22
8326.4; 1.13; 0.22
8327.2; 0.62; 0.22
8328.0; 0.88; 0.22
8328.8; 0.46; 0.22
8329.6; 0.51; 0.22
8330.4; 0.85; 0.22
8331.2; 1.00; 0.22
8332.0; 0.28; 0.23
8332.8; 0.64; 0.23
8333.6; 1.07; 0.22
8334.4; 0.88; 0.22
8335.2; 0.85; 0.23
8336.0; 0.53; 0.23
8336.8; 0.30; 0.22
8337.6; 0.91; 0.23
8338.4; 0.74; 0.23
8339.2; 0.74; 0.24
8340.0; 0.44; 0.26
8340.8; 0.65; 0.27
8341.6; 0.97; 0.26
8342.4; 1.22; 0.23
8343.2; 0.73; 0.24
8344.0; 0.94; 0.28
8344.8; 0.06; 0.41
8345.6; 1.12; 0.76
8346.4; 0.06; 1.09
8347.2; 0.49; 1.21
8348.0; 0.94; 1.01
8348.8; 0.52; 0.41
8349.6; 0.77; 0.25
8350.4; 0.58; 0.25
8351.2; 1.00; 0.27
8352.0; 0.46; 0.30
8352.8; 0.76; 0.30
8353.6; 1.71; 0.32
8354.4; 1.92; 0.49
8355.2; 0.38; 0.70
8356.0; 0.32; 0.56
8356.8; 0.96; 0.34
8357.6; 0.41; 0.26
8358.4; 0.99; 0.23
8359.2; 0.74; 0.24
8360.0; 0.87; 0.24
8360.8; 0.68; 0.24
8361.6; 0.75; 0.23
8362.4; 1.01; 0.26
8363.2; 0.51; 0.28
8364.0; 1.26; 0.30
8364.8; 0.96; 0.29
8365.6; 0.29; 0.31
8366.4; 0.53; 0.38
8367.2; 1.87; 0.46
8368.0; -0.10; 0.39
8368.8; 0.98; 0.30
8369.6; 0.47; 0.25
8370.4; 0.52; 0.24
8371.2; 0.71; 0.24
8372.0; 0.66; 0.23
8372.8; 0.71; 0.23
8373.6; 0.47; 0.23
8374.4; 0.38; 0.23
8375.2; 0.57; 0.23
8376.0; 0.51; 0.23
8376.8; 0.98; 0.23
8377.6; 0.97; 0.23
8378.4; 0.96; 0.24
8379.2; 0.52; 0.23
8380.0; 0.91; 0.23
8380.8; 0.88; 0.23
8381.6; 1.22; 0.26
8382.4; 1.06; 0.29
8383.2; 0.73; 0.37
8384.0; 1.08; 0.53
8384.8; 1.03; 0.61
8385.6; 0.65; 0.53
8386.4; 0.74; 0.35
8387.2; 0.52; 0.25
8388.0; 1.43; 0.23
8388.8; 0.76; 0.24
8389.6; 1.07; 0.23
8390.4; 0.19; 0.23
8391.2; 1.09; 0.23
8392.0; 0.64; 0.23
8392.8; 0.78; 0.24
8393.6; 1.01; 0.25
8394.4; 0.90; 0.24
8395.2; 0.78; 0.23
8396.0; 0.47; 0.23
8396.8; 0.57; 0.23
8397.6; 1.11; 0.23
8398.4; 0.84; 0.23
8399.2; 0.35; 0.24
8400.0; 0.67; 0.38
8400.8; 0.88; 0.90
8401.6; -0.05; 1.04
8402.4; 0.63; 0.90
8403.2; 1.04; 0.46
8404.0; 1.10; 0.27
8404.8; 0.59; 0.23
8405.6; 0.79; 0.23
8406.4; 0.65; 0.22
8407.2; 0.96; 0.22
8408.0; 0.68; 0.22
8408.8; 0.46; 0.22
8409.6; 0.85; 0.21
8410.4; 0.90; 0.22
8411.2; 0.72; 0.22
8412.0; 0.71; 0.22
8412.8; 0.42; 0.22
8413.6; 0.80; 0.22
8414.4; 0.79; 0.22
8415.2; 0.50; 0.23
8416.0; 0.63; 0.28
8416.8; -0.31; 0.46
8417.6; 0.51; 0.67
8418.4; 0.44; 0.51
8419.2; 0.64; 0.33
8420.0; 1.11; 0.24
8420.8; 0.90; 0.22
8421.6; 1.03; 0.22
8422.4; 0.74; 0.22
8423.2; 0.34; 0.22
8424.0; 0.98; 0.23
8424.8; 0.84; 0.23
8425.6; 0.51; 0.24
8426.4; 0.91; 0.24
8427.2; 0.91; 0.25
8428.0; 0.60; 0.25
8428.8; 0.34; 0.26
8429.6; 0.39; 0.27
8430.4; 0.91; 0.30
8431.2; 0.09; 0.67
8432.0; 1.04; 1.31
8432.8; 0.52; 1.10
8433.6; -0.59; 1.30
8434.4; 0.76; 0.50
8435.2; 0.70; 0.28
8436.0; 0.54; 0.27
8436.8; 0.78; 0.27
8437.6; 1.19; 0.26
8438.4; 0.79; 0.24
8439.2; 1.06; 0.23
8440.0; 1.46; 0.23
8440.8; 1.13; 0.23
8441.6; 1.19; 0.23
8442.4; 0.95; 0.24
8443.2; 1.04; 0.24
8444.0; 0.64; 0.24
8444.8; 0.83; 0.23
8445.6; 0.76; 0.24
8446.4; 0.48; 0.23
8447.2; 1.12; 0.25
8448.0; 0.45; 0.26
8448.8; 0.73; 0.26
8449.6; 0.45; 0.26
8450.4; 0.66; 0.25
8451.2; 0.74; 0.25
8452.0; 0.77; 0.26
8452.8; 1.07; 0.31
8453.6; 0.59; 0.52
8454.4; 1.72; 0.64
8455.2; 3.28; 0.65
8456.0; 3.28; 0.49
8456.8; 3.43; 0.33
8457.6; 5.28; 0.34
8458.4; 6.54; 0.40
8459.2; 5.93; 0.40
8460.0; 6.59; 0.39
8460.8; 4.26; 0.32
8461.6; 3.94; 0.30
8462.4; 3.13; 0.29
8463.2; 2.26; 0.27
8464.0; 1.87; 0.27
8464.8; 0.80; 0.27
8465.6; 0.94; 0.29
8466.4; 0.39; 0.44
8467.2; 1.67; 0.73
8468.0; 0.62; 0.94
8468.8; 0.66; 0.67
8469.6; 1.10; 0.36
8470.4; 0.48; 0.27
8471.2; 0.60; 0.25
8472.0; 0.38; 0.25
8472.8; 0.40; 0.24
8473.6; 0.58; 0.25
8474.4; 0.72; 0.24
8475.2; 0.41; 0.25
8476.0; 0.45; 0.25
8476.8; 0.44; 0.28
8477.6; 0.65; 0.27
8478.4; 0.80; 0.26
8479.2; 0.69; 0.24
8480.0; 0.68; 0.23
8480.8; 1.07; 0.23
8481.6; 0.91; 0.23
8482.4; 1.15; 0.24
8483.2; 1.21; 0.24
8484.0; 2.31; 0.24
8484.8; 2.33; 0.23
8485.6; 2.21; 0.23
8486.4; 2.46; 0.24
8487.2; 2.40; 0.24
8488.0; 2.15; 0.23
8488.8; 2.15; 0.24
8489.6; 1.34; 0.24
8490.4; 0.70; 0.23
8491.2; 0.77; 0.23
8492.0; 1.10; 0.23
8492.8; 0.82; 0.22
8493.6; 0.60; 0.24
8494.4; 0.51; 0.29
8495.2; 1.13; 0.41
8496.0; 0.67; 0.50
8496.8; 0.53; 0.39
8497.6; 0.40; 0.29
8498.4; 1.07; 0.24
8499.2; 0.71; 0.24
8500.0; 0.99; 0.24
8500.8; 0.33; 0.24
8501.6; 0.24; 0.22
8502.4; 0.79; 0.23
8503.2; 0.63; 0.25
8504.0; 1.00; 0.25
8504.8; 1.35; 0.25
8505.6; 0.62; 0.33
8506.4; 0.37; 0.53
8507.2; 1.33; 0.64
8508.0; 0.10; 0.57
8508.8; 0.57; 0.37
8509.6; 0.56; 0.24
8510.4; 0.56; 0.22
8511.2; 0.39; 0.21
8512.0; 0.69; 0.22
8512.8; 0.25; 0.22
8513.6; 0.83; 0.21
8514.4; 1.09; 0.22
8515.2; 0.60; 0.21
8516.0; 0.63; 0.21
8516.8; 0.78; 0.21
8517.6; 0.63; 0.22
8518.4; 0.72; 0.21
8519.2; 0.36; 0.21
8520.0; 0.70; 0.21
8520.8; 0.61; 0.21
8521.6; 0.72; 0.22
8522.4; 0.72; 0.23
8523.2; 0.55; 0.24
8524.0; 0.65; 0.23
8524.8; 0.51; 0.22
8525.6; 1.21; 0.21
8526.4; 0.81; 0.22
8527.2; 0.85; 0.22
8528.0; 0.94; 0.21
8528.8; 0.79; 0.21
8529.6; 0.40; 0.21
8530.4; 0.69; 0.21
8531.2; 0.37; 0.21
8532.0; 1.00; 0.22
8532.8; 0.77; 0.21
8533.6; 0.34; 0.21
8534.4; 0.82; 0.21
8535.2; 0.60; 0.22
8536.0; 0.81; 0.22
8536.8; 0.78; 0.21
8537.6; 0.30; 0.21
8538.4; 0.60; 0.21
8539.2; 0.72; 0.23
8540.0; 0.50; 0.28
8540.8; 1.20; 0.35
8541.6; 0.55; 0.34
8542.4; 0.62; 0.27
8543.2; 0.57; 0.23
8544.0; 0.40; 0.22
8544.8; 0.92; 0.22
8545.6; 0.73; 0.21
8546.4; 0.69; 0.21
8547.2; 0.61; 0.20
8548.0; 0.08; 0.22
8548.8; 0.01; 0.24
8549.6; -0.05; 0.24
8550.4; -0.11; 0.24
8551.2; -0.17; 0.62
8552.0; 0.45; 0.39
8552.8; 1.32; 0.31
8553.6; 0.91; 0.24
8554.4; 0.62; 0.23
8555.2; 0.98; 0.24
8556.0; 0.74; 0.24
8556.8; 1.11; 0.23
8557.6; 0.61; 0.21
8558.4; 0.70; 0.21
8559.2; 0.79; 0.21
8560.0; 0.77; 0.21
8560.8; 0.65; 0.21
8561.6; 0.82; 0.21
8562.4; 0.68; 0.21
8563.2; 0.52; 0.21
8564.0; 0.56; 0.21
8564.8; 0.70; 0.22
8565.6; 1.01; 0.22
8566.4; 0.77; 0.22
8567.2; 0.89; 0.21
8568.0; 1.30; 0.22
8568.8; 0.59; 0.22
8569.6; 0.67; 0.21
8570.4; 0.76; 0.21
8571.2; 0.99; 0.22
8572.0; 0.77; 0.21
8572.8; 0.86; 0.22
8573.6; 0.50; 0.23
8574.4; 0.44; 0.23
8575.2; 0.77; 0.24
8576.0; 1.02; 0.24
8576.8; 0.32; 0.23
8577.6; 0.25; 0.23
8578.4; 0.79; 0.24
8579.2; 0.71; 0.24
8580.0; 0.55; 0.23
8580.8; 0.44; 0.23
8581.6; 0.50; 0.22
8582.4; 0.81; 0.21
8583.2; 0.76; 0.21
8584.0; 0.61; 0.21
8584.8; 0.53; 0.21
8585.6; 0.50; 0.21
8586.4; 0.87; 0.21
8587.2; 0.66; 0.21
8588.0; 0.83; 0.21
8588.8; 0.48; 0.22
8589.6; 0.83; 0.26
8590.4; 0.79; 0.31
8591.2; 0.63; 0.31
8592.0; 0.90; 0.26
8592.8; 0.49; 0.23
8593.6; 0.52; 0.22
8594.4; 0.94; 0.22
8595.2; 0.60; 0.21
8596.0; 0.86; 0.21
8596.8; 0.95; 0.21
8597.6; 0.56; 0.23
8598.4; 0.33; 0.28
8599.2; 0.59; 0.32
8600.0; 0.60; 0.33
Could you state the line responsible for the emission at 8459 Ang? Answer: H-alpha 6563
